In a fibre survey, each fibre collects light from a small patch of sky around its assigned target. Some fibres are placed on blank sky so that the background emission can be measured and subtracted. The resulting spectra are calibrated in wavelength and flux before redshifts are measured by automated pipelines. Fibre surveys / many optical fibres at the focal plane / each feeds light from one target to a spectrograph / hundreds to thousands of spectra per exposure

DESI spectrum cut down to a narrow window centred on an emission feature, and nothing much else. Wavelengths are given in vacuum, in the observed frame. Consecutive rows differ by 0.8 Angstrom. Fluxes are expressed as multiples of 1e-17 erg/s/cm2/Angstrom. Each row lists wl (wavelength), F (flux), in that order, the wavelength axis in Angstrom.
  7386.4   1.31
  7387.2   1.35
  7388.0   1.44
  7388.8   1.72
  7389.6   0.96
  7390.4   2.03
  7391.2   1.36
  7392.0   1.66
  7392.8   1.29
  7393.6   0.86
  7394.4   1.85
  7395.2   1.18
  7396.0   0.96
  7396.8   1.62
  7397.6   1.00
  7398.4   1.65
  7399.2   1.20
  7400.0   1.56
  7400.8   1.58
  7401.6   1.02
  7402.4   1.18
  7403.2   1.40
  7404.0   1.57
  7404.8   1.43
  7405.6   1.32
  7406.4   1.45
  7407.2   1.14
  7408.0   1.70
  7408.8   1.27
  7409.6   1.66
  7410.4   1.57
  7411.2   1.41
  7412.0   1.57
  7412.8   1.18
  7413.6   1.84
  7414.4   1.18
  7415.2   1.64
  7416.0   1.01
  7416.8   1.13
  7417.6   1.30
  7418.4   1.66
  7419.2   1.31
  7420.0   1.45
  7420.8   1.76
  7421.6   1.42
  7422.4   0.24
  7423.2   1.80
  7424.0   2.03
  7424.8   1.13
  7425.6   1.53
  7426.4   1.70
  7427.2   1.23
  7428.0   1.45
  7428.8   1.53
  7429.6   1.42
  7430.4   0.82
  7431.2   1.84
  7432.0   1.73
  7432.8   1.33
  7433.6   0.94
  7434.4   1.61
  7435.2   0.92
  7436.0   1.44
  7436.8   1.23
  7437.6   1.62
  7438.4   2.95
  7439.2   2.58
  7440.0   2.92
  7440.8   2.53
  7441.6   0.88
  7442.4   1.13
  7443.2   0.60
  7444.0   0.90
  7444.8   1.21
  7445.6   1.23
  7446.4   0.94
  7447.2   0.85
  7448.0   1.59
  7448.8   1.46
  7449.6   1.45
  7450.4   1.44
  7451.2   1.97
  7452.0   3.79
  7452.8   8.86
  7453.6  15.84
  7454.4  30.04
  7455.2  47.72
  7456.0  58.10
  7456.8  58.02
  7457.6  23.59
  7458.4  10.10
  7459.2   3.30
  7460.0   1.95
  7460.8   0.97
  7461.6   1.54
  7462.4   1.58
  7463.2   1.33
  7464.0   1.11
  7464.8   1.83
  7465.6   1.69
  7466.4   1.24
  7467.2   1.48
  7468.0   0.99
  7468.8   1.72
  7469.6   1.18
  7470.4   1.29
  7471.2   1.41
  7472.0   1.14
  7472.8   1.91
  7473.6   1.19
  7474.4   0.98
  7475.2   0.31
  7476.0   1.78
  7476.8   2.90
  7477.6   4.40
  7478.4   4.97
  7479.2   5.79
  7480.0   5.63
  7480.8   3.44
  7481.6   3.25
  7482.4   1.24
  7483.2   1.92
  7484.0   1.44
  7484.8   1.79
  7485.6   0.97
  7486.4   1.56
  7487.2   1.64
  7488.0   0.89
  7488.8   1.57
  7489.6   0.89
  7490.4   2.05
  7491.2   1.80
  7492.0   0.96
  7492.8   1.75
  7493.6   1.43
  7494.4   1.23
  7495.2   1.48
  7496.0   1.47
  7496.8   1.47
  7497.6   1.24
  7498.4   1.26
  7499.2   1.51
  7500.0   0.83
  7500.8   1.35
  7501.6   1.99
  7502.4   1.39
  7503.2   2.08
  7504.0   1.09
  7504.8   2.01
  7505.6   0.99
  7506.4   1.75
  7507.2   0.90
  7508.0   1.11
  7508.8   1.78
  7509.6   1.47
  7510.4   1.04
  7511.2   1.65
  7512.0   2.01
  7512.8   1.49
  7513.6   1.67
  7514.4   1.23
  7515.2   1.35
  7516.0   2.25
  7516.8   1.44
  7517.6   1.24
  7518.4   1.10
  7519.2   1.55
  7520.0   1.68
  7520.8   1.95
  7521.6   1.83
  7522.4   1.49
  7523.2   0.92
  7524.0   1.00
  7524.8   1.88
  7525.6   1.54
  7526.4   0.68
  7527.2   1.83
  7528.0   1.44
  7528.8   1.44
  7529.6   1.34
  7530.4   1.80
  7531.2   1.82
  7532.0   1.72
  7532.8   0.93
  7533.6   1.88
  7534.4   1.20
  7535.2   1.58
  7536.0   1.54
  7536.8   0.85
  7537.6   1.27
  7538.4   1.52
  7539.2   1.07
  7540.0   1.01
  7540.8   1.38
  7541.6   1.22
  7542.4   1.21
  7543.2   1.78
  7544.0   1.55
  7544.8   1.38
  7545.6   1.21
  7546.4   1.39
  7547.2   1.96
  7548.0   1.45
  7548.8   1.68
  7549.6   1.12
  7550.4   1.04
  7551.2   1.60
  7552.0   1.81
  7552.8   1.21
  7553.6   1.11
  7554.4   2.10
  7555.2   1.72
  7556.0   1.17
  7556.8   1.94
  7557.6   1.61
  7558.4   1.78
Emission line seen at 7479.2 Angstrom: [N II]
